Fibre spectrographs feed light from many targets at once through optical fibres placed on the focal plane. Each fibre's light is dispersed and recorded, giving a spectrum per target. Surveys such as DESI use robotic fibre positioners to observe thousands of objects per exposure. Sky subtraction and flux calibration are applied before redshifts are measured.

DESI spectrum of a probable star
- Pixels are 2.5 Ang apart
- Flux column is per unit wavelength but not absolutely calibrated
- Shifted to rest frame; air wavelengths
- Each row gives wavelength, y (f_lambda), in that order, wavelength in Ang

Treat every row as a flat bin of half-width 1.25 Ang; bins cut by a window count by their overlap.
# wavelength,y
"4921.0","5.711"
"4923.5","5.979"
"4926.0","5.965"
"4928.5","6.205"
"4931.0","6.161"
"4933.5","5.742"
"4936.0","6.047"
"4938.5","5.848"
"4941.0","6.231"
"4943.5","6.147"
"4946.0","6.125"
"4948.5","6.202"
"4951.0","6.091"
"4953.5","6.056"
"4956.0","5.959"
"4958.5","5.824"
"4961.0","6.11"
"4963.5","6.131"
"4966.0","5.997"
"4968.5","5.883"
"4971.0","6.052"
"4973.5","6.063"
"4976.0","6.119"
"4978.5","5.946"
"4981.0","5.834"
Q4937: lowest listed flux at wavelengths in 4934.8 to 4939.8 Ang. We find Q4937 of 5.848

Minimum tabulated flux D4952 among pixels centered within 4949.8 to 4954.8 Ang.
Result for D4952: 6.056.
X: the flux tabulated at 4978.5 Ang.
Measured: 5.946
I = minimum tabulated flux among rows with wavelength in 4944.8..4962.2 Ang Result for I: 5.824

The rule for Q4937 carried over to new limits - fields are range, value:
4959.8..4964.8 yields 6.11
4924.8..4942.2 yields 5.742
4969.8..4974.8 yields 6.052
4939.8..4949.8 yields 6.125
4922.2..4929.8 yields 5.965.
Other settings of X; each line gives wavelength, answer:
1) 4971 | 6.052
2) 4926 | 5.965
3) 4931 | 6.161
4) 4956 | 5.959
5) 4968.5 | 5.883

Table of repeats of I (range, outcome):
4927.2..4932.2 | 6.161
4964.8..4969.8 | 5.883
